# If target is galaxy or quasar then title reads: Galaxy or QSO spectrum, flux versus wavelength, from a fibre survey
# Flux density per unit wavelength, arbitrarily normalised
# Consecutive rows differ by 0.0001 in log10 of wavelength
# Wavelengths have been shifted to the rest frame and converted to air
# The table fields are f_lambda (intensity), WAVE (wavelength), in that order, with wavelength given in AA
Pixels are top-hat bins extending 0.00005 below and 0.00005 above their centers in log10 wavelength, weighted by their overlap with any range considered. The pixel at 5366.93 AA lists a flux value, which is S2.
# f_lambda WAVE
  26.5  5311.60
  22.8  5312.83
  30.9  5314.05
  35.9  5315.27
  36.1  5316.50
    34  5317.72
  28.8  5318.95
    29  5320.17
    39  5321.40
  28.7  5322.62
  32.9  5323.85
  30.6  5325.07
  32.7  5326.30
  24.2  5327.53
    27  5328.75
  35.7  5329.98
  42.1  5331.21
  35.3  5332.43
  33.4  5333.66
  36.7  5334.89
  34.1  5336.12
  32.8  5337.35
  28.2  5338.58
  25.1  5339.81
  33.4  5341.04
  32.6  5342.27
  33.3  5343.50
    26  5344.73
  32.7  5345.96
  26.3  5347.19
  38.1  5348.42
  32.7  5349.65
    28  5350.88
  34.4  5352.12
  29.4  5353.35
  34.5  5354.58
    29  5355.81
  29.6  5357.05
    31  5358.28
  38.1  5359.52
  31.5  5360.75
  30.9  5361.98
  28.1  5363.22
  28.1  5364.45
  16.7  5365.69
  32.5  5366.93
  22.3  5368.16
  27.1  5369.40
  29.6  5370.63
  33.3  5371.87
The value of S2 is 32.5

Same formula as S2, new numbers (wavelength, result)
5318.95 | 28.8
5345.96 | 32.7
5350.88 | 28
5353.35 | 29.4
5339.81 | 25.1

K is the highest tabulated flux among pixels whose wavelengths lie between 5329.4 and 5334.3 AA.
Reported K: 42.1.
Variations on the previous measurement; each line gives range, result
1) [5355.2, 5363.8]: 38.1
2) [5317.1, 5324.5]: 39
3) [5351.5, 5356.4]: 34.5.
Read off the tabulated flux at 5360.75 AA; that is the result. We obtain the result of 31.5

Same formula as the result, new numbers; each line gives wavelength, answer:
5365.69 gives 16.7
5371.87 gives 33.3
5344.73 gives 26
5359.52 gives 38.1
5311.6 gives 26.5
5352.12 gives 34.4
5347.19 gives 26.3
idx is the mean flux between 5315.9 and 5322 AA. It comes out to 33.4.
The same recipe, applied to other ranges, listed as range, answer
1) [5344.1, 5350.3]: 31.2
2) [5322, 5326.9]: 31.3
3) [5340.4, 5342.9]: 32.9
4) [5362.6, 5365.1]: 27.9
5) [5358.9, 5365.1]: 31.3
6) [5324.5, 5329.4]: 28.6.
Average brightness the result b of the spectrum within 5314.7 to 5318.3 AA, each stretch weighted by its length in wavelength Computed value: 35.3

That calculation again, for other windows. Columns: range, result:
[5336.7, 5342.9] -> 30.4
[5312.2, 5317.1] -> 31.4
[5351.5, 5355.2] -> 32.8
